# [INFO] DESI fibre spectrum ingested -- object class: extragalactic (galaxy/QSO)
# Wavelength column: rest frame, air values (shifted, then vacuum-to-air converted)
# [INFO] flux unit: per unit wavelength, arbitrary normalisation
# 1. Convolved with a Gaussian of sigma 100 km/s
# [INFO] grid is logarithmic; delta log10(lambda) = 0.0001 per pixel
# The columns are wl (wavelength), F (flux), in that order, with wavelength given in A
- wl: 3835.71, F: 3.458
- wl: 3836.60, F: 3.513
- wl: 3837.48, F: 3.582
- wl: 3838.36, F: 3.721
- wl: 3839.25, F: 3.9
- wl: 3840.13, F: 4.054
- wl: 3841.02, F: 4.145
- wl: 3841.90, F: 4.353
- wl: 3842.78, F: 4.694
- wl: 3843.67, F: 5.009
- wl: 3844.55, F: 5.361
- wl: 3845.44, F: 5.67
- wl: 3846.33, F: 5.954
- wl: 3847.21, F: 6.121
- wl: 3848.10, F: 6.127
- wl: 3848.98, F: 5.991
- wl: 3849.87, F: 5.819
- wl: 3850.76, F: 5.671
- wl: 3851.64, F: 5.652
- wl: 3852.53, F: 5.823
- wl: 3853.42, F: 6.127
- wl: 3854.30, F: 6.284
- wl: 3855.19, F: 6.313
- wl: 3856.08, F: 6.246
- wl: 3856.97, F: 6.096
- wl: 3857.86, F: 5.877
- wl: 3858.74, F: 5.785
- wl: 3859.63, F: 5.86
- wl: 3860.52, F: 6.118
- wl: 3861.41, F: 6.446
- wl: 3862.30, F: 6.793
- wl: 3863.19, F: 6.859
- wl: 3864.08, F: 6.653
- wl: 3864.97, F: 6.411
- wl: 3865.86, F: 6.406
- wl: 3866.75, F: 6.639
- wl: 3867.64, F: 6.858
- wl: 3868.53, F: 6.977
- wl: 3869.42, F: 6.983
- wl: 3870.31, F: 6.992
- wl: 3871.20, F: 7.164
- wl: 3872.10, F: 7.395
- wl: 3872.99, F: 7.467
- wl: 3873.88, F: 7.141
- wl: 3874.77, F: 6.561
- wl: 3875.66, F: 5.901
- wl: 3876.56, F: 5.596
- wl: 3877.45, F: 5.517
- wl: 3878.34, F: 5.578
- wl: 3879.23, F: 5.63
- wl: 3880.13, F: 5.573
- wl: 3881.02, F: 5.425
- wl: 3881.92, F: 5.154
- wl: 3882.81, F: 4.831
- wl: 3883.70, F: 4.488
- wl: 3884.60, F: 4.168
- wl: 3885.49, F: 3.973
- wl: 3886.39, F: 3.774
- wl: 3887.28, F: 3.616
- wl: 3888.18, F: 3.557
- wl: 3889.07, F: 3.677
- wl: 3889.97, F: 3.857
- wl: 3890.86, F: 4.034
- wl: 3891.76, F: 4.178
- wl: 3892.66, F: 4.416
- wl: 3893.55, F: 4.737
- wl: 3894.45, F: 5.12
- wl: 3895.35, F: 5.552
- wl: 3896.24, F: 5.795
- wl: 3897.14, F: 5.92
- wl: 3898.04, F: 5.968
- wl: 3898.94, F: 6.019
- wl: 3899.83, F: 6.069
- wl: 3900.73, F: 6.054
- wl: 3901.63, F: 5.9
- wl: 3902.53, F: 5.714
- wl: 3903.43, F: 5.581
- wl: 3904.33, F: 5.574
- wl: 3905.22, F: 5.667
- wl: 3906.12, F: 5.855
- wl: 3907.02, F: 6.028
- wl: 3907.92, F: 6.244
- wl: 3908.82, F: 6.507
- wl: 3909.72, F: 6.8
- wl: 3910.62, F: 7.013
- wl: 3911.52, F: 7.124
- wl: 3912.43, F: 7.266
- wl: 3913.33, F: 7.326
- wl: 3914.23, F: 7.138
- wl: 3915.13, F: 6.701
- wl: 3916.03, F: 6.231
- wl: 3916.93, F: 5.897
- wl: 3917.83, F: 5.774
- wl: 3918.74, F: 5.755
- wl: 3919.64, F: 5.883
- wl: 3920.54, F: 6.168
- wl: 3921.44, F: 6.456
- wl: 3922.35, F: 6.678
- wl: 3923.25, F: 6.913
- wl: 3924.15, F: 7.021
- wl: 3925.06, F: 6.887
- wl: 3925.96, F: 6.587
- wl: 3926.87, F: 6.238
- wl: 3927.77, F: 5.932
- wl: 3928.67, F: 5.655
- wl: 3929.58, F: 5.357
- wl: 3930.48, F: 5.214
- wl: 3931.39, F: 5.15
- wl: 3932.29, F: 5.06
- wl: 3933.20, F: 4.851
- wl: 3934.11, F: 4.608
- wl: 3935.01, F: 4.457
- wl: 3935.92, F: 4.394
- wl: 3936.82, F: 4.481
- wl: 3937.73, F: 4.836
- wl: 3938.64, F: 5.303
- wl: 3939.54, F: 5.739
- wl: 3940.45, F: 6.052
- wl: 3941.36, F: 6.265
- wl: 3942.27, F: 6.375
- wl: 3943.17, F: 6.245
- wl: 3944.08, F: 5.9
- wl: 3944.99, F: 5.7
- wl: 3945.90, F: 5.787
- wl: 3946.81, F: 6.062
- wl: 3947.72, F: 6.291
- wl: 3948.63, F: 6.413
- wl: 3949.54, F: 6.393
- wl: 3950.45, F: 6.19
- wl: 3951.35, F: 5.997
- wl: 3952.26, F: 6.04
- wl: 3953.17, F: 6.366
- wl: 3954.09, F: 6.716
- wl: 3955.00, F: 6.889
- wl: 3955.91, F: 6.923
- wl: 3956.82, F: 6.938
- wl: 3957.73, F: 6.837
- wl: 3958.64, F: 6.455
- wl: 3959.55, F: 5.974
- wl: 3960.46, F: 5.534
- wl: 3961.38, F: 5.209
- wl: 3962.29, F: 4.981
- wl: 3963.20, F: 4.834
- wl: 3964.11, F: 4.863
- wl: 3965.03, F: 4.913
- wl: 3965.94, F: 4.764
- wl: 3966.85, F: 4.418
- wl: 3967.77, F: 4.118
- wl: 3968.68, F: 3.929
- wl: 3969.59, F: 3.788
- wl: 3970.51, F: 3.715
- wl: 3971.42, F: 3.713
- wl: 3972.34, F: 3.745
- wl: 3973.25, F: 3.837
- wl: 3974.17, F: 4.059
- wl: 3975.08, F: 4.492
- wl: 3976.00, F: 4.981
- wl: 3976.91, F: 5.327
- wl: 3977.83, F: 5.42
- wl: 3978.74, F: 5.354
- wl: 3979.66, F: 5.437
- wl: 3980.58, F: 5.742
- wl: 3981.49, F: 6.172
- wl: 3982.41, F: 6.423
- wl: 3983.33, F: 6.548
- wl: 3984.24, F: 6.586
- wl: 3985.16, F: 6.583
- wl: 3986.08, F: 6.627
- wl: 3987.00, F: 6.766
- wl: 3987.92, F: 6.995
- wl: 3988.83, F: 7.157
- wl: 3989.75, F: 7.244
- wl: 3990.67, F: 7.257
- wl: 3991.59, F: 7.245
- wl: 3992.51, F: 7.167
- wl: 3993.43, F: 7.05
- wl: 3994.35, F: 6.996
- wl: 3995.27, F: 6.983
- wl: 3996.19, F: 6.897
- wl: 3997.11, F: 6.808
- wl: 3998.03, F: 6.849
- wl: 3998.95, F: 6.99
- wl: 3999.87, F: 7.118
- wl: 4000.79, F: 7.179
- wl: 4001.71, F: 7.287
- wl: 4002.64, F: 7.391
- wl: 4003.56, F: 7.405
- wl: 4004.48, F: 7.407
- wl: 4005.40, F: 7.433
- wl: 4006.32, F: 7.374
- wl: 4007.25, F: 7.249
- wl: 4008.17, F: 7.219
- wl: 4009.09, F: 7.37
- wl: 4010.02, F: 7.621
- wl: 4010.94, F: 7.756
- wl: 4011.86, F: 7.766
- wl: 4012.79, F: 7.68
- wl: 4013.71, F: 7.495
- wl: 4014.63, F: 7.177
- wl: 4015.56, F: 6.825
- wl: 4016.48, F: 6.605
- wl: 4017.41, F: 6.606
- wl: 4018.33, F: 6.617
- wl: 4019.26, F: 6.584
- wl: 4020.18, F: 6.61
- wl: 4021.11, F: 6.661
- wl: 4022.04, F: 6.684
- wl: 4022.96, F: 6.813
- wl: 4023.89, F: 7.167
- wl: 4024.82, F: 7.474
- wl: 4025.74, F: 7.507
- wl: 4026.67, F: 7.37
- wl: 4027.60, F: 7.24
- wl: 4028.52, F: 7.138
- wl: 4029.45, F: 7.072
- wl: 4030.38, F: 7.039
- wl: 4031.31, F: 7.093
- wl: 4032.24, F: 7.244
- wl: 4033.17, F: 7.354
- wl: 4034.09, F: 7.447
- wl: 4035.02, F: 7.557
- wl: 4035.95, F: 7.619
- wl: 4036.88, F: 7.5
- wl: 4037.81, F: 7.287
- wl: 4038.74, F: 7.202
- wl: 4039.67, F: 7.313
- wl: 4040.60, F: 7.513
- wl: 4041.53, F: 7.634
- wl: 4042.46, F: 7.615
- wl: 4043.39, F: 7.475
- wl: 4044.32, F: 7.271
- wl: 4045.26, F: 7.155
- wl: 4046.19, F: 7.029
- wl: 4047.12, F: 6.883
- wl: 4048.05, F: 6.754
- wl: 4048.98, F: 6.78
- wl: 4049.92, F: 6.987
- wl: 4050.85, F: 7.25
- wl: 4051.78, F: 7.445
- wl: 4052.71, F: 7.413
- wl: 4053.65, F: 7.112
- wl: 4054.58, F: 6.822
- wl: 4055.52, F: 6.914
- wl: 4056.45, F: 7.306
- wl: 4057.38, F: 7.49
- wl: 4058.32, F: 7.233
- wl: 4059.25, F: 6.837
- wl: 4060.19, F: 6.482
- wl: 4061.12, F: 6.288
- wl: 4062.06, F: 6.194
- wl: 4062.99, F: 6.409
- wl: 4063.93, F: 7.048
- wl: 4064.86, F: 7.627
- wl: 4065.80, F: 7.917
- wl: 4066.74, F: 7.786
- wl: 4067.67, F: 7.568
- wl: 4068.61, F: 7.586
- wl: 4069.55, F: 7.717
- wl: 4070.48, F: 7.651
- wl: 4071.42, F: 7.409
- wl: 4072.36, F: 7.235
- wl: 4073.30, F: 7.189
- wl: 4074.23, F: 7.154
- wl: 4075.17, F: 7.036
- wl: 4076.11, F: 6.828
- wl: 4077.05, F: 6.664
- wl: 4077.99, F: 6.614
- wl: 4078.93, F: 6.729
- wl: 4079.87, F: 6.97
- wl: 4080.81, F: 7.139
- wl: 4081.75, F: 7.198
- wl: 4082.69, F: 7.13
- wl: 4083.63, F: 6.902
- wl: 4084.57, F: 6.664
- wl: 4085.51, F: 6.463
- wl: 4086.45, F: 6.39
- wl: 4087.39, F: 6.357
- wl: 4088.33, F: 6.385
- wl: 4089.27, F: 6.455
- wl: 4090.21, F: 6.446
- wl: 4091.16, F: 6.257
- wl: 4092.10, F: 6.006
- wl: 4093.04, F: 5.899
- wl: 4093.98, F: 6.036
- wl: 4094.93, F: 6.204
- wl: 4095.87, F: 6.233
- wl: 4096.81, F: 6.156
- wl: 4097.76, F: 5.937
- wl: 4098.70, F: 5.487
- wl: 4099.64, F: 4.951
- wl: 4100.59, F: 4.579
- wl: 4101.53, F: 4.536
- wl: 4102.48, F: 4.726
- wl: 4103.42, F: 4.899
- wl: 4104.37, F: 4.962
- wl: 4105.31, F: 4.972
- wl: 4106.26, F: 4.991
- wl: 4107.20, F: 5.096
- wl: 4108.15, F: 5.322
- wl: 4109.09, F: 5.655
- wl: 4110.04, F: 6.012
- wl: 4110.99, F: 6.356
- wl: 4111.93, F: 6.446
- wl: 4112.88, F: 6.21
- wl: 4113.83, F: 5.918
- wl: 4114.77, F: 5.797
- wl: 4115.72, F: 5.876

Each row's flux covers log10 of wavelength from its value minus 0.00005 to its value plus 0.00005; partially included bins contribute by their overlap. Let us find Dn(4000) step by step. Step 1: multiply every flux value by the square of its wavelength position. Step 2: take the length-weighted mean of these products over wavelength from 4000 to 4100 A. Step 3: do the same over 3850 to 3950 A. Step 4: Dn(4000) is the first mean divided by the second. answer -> 1.29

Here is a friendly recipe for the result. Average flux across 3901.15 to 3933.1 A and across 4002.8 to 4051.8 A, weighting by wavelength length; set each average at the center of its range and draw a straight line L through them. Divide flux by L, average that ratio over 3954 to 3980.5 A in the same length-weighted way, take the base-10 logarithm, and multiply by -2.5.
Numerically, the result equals 0.29 mag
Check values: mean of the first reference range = 6.19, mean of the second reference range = 7.21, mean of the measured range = 5.1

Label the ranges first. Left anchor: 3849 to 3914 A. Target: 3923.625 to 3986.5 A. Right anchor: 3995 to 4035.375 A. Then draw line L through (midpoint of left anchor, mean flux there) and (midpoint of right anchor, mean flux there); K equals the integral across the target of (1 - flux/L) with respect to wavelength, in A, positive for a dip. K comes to 9.7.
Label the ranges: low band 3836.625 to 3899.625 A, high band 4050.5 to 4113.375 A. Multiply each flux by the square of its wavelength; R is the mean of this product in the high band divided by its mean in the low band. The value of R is 1.31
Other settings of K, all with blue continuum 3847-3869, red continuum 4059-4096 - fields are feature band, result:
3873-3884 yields 1.03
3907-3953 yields 2.89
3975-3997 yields 0.51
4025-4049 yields -2.01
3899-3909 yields 0.71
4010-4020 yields -0.69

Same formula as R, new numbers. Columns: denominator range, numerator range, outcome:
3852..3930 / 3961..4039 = 1.15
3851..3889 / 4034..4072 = 1.35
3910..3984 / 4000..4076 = 1.32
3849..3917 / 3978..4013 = 1.26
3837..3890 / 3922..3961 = 1.10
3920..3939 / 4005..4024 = 1.32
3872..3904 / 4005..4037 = 1.47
